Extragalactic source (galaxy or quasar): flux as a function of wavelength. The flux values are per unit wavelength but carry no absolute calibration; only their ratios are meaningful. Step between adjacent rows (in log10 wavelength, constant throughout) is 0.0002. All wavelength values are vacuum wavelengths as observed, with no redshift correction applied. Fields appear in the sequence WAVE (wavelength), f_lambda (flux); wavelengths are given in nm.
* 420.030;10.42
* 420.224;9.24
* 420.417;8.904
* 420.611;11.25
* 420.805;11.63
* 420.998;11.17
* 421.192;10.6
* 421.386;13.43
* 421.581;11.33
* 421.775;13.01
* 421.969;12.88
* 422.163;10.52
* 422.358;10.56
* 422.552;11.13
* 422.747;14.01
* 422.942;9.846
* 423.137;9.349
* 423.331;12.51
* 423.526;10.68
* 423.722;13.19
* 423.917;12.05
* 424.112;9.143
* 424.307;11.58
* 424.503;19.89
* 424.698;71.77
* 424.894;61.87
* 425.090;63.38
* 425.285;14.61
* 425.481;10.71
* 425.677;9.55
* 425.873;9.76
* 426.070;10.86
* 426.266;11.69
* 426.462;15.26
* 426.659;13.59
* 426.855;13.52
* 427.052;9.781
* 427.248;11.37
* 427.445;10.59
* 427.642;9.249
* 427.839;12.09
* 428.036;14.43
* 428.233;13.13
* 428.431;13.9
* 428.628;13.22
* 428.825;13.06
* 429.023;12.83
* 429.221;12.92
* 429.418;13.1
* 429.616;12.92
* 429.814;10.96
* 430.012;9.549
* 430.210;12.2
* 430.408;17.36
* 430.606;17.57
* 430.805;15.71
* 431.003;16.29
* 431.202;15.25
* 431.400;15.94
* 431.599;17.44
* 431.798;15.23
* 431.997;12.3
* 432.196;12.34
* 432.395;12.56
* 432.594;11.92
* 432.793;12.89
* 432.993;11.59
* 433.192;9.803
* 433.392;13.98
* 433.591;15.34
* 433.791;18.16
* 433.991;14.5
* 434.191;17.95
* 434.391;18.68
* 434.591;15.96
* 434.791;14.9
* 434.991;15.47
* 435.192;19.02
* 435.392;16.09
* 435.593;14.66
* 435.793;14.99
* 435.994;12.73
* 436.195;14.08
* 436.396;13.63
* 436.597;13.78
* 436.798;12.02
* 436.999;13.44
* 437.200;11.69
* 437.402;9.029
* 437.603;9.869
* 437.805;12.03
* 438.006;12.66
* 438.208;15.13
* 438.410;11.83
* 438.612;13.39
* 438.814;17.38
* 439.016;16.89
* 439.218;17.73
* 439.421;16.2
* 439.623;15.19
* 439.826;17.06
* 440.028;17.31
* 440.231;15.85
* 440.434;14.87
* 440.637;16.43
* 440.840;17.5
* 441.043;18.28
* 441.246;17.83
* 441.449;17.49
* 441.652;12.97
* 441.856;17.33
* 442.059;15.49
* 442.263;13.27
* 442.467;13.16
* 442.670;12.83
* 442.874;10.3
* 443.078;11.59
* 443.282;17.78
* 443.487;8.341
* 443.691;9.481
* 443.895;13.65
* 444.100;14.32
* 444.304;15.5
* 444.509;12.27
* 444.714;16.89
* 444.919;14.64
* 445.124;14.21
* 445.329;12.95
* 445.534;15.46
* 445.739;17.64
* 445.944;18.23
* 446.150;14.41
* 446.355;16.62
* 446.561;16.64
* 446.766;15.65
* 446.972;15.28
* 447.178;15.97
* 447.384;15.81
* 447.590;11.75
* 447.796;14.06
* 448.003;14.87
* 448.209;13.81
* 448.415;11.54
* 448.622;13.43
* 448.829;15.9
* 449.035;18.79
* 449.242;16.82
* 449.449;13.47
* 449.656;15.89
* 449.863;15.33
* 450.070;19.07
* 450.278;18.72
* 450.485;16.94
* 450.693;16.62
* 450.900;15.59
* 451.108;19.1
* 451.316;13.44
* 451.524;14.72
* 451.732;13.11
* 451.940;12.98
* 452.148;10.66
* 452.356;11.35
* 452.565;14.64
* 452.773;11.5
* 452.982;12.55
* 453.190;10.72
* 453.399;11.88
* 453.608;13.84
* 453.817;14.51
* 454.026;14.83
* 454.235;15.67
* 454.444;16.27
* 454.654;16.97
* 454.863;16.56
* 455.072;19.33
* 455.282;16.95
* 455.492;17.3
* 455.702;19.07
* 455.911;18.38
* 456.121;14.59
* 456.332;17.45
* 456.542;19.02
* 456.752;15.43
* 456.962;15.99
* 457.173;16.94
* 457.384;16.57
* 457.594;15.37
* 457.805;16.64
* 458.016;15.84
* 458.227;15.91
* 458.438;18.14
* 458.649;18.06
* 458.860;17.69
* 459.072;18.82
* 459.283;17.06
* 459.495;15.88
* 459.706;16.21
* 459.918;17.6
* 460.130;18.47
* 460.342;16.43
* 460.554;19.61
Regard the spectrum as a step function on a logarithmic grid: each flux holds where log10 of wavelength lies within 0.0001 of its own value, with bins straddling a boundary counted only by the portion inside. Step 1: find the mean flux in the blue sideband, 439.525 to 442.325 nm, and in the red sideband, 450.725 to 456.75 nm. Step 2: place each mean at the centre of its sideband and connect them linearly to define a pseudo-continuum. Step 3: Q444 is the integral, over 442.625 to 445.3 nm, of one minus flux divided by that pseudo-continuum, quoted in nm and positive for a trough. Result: 0.46 nm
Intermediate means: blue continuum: 16.2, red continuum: 15.1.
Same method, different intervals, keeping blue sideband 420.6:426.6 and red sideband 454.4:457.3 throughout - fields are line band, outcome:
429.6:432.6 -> 0.517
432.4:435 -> 0.387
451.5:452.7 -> 0.309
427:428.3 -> 0.425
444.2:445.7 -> 0.216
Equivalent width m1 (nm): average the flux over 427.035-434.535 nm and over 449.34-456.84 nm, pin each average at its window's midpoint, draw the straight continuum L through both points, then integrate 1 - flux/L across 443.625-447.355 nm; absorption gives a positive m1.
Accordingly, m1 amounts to -0.06 nm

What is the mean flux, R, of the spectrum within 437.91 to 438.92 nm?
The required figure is 14.1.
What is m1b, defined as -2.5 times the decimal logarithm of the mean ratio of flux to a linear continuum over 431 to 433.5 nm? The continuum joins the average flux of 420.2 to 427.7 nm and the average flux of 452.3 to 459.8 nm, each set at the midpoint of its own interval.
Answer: 0.17 mag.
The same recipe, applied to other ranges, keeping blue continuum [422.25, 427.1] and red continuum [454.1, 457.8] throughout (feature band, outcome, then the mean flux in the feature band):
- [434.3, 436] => 0.13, 16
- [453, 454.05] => 0.29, 13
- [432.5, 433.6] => 0.41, 12.4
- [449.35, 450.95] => 0.05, 16.5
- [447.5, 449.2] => 0.20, 14.4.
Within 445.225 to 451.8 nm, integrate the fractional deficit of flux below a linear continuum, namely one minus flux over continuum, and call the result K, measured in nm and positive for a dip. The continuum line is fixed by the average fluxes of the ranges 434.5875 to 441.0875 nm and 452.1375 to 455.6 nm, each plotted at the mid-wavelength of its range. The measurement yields -0.431 nm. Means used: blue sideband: 14.7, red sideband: 14.6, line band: 15.6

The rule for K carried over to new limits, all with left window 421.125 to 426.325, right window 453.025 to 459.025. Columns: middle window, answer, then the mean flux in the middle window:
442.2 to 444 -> 0.50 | 12.2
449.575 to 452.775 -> 0.28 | 15.1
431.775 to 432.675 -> 0.25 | 12.7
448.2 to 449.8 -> 0.15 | 15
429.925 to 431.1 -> 0.18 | 14.8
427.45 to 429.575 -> 0.59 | 12.7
